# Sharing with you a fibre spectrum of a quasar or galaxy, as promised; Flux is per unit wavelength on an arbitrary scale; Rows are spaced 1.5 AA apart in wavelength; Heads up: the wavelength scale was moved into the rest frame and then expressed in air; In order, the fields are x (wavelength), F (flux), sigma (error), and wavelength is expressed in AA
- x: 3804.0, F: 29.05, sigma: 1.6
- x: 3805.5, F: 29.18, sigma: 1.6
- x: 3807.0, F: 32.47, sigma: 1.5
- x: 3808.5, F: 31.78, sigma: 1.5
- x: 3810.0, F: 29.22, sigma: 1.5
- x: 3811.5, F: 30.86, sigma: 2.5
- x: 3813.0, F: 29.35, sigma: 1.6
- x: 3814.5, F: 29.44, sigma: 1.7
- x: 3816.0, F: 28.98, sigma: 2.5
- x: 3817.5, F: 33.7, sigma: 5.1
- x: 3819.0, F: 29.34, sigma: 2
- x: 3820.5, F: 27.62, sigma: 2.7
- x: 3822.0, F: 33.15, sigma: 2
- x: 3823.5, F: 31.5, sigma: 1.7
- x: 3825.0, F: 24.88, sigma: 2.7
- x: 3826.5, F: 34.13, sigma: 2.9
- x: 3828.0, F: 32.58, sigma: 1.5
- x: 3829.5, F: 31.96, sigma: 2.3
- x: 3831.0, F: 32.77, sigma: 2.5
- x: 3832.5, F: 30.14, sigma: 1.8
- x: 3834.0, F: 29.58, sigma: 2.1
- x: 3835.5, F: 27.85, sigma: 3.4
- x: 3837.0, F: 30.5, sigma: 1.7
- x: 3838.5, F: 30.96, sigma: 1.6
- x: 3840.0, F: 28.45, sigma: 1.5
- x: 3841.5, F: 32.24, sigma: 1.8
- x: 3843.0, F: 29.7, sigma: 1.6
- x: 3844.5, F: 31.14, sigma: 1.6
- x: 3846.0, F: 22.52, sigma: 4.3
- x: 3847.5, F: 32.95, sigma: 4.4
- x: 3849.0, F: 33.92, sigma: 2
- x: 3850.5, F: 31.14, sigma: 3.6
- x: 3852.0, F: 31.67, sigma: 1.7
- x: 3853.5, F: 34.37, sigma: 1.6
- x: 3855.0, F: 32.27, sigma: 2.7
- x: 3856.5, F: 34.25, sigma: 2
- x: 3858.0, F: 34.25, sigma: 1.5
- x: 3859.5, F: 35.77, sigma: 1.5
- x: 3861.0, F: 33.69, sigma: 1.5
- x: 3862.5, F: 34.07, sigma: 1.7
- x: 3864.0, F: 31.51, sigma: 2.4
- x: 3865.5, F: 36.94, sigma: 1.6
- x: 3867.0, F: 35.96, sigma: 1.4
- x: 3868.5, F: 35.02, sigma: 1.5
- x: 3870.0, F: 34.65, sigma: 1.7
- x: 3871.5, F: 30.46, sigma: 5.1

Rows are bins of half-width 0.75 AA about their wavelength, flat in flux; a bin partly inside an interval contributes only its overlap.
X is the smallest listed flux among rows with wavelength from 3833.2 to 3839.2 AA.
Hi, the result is 27.85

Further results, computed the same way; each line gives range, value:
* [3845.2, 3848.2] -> 22.52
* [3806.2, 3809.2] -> 31.78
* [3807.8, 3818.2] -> 28.98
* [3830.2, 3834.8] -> 29.58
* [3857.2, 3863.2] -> 33.69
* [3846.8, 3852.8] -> 31.14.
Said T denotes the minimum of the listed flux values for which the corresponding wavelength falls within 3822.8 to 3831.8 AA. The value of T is 24.88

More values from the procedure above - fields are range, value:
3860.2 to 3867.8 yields 31.51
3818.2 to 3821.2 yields 27.62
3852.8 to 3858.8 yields 32.27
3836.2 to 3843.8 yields 28.45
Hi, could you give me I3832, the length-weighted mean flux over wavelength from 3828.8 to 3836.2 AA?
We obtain 30.5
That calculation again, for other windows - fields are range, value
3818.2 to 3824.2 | 30.4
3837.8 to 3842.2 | 30.5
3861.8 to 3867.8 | 34.6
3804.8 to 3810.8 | 30.7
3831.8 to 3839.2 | 29.8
